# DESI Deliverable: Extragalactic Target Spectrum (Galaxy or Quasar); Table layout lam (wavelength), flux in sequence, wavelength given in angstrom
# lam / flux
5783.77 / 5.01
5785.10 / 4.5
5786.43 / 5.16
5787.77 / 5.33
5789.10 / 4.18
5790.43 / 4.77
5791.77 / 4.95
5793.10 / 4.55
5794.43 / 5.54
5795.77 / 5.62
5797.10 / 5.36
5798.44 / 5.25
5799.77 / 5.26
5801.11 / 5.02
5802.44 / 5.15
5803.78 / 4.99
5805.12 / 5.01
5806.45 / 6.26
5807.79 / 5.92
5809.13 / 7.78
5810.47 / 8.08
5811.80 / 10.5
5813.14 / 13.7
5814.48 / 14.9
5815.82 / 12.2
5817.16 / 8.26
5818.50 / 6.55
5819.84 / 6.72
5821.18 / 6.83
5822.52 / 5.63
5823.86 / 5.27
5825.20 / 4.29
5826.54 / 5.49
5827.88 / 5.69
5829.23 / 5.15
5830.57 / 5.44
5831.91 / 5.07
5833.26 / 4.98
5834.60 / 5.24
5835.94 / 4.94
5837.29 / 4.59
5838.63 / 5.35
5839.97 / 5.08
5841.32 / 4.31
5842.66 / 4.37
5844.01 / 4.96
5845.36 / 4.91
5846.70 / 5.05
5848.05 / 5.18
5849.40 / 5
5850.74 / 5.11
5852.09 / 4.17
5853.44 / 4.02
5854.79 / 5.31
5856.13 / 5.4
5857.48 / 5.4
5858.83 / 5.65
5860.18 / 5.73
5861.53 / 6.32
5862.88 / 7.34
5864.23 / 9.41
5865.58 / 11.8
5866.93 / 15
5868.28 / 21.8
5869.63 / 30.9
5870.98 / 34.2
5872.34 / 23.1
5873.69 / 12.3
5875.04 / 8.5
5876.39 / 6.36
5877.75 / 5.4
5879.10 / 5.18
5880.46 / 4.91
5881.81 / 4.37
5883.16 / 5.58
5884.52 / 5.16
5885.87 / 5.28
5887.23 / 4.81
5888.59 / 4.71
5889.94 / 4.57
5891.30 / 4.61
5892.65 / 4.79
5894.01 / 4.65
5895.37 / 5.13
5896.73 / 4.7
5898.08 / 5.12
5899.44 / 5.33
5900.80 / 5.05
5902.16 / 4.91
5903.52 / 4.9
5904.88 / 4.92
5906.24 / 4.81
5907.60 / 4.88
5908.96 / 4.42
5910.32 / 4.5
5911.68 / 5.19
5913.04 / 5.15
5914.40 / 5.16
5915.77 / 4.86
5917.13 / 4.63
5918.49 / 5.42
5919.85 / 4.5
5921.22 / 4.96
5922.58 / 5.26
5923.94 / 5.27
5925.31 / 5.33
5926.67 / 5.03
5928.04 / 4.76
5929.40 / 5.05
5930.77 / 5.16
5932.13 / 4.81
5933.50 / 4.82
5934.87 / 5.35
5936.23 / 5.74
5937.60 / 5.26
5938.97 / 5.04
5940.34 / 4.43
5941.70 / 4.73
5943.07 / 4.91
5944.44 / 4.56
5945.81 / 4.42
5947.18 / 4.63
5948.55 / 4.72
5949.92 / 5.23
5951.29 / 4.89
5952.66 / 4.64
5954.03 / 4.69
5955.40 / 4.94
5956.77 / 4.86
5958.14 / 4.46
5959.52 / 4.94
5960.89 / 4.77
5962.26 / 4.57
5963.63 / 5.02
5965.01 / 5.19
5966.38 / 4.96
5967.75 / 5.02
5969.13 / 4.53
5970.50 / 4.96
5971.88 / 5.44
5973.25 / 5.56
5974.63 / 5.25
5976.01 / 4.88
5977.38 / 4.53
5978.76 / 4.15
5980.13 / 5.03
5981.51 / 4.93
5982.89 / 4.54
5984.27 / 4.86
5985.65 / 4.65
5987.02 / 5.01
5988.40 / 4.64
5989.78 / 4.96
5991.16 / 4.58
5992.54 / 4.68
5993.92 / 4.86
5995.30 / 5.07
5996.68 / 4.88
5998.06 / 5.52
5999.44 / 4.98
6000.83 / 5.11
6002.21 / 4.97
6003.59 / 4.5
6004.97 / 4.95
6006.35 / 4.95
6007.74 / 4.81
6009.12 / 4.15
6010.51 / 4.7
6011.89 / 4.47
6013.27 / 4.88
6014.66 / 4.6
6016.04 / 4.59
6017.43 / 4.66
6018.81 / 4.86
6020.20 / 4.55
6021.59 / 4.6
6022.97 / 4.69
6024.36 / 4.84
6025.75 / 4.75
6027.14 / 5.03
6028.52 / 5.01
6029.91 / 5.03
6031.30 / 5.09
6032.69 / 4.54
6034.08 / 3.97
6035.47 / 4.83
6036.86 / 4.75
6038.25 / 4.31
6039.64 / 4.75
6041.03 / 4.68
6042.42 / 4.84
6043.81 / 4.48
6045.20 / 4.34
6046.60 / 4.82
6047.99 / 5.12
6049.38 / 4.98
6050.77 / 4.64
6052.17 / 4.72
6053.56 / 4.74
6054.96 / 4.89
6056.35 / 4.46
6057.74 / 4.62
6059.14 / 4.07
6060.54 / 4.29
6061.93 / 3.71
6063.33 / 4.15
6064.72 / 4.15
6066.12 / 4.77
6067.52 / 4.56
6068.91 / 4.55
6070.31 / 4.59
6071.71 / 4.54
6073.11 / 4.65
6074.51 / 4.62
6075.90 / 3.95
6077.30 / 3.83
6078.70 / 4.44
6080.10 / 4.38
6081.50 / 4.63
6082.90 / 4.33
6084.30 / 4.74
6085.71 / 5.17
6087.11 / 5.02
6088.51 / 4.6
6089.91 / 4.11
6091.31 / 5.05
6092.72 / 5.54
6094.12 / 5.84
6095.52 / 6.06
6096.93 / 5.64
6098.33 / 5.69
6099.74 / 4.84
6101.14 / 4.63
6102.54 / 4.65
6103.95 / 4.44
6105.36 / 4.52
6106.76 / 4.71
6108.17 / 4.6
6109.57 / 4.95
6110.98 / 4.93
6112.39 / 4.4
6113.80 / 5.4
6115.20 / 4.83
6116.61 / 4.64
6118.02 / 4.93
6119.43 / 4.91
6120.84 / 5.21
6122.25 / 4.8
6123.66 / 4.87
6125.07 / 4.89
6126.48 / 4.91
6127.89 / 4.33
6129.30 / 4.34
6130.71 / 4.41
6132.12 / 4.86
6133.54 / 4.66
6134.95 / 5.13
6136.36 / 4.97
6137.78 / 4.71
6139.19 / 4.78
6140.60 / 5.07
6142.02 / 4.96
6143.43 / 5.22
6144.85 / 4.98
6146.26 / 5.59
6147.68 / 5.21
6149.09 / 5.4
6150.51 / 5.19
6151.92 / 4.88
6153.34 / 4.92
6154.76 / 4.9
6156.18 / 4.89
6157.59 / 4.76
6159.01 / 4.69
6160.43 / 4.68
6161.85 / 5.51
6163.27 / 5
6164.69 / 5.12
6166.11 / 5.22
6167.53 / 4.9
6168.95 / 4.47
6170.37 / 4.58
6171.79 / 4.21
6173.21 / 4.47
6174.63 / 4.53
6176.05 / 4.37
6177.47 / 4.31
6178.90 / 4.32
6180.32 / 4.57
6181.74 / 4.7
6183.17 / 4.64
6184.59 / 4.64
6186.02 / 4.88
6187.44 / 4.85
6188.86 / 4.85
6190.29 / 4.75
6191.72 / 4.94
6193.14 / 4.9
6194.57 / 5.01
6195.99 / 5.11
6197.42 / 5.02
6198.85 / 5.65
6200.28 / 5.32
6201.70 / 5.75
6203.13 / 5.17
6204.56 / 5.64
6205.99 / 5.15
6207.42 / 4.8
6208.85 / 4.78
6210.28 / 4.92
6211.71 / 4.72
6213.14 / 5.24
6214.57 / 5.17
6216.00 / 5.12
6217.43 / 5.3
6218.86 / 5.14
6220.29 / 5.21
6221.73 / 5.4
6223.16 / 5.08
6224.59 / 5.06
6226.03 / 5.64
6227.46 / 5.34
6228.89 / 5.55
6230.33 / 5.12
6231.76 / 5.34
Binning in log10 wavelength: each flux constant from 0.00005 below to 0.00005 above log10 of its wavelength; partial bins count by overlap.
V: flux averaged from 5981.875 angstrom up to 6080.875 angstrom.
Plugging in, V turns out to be 4.66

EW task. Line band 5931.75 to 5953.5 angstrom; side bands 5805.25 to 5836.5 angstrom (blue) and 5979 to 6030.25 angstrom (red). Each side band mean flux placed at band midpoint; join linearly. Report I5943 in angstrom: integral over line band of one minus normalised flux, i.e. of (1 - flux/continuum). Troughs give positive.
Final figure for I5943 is 2.7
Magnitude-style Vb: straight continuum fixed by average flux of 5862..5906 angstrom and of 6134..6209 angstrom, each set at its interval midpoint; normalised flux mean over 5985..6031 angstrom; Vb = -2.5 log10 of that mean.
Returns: 0.43 mag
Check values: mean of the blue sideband 8.84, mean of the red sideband 4.93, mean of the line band 4.81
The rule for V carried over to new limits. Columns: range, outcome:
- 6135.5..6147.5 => 5.04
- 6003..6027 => 4.69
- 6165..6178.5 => 4.57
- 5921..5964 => 4.91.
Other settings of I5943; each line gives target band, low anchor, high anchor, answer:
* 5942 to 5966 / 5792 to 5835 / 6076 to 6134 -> 4.0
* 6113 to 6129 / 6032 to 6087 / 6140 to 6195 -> -0.5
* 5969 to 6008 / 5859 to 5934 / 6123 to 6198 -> 9.3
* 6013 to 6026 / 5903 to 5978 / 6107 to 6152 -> 0.6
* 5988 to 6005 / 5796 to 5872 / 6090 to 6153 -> 3.4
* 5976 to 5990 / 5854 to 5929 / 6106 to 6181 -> 3.7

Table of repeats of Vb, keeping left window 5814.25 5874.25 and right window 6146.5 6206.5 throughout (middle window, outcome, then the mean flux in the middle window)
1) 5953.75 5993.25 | 0.39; 4.85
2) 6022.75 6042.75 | 0.32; 4.74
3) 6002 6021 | 0.37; 4.68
